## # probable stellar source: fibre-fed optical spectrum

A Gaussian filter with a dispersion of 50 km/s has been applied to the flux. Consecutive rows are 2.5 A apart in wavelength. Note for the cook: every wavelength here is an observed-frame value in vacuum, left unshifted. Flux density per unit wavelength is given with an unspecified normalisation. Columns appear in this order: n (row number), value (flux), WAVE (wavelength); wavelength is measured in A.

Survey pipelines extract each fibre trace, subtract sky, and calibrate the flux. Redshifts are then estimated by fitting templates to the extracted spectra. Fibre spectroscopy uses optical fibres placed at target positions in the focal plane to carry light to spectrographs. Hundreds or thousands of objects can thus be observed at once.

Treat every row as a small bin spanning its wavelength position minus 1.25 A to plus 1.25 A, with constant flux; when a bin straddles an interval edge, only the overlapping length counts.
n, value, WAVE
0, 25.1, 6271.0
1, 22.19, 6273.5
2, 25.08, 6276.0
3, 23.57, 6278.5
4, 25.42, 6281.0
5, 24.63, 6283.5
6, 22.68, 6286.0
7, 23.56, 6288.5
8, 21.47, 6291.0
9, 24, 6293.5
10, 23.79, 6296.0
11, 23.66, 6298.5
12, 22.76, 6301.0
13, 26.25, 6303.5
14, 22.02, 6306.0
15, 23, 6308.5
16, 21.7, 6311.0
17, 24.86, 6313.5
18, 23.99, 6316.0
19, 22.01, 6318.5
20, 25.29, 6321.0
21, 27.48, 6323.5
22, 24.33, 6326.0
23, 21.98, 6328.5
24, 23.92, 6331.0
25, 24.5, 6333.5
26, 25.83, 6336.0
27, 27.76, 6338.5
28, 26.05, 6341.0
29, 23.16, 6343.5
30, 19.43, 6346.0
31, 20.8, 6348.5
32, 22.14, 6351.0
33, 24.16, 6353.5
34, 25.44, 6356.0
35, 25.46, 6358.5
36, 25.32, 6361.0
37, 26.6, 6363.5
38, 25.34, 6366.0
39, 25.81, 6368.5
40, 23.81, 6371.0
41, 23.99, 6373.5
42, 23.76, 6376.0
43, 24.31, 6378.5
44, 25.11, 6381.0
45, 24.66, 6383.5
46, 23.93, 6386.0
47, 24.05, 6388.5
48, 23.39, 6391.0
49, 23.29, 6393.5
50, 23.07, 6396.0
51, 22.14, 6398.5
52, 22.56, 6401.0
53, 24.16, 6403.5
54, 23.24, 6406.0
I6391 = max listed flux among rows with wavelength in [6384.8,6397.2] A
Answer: 24.05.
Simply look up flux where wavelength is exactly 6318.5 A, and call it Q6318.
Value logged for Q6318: 22.01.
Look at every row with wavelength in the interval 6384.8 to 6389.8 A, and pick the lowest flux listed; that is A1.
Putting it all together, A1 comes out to 23.93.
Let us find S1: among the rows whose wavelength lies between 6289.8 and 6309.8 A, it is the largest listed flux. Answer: 26.25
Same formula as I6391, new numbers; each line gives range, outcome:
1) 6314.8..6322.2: 25.29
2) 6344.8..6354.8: 24.16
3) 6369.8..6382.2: 25.11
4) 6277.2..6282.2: 25.42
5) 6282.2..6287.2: 24.63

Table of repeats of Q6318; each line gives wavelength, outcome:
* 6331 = 23.92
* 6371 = 23.81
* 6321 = 25.29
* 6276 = 25.08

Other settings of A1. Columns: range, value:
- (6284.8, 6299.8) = 21.47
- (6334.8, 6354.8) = 19.43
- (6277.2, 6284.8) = 23.57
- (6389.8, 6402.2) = 22.14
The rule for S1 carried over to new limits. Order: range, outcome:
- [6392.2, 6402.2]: 23.29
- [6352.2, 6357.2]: 25.44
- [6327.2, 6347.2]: 27.76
